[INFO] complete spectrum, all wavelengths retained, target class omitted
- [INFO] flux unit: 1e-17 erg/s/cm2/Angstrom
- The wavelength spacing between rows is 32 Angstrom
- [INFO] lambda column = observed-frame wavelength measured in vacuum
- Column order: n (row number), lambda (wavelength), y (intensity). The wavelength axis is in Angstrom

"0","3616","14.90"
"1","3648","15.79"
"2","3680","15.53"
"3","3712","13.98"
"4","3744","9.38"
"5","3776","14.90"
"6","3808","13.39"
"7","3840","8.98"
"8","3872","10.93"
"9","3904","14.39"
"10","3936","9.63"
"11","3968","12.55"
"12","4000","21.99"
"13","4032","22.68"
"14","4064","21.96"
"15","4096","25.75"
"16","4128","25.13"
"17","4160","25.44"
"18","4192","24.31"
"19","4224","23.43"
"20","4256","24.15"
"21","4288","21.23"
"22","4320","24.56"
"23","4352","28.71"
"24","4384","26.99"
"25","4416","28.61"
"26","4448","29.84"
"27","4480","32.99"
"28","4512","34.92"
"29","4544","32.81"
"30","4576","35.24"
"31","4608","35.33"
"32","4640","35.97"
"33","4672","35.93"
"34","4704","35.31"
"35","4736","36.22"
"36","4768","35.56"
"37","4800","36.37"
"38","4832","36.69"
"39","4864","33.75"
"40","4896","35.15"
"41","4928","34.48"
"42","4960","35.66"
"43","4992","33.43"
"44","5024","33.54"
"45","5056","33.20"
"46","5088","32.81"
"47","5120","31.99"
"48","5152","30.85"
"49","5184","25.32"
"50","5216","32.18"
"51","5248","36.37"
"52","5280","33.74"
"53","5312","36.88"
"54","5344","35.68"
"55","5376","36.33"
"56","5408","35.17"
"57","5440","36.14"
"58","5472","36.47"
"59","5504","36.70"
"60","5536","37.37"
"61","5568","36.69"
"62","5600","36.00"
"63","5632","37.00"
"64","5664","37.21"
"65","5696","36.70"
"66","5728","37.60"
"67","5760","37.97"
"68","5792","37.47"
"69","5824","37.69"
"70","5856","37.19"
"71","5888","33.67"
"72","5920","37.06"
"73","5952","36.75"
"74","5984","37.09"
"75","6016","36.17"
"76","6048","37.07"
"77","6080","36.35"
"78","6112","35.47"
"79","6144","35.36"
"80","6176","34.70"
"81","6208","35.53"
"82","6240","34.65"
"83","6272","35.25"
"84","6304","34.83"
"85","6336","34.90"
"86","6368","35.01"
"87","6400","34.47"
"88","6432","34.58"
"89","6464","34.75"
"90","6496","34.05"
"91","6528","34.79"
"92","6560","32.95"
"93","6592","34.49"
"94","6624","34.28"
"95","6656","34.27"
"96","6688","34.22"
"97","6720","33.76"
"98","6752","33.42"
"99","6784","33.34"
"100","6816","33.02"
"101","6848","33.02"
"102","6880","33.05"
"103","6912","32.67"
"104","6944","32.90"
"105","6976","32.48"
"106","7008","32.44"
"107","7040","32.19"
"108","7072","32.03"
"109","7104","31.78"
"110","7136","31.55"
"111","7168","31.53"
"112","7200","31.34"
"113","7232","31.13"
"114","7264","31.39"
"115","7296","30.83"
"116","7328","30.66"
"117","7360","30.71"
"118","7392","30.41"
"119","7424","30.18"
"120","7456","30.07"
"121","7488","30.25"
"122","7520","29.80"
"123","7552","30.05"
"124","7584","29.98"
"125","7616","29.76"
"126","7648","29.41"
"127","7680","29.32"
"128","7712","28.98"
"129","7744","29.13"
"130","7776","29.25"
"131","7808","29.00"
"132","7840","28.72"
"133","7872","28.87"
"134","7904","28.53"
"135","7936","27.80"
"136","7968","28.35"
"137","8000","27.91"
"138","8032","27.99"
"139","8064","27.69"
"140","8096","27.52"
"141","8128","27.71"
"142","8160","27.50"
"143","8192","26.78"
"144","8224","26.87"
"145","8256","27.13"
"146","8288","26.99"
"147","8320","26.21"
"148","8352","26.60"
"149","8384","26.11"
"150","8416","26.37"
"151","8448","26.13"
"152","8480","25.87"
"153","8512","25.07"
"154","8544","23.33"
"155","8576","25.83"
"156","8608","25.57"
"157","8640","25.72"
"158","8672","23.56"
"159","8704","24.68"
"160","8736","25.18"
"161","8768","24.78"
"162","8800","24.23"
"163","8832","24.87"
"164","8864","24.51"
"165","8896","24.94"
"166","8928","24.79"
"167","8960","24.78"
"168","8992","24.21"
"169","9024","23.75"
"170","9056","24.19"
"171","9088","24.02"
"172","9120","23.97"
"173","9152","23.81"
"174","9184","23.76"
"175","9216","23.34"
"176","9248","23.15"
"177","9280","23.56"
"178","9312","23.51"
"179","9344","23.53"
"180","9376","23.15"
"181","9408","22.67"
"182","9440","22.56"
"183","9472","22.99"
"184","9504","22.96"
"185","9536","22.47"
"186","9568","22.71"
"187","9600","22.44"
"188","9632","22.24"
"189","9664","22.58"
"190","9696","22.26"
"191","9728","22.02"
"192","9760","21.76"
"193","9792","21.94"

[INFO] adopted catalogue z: 0.00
